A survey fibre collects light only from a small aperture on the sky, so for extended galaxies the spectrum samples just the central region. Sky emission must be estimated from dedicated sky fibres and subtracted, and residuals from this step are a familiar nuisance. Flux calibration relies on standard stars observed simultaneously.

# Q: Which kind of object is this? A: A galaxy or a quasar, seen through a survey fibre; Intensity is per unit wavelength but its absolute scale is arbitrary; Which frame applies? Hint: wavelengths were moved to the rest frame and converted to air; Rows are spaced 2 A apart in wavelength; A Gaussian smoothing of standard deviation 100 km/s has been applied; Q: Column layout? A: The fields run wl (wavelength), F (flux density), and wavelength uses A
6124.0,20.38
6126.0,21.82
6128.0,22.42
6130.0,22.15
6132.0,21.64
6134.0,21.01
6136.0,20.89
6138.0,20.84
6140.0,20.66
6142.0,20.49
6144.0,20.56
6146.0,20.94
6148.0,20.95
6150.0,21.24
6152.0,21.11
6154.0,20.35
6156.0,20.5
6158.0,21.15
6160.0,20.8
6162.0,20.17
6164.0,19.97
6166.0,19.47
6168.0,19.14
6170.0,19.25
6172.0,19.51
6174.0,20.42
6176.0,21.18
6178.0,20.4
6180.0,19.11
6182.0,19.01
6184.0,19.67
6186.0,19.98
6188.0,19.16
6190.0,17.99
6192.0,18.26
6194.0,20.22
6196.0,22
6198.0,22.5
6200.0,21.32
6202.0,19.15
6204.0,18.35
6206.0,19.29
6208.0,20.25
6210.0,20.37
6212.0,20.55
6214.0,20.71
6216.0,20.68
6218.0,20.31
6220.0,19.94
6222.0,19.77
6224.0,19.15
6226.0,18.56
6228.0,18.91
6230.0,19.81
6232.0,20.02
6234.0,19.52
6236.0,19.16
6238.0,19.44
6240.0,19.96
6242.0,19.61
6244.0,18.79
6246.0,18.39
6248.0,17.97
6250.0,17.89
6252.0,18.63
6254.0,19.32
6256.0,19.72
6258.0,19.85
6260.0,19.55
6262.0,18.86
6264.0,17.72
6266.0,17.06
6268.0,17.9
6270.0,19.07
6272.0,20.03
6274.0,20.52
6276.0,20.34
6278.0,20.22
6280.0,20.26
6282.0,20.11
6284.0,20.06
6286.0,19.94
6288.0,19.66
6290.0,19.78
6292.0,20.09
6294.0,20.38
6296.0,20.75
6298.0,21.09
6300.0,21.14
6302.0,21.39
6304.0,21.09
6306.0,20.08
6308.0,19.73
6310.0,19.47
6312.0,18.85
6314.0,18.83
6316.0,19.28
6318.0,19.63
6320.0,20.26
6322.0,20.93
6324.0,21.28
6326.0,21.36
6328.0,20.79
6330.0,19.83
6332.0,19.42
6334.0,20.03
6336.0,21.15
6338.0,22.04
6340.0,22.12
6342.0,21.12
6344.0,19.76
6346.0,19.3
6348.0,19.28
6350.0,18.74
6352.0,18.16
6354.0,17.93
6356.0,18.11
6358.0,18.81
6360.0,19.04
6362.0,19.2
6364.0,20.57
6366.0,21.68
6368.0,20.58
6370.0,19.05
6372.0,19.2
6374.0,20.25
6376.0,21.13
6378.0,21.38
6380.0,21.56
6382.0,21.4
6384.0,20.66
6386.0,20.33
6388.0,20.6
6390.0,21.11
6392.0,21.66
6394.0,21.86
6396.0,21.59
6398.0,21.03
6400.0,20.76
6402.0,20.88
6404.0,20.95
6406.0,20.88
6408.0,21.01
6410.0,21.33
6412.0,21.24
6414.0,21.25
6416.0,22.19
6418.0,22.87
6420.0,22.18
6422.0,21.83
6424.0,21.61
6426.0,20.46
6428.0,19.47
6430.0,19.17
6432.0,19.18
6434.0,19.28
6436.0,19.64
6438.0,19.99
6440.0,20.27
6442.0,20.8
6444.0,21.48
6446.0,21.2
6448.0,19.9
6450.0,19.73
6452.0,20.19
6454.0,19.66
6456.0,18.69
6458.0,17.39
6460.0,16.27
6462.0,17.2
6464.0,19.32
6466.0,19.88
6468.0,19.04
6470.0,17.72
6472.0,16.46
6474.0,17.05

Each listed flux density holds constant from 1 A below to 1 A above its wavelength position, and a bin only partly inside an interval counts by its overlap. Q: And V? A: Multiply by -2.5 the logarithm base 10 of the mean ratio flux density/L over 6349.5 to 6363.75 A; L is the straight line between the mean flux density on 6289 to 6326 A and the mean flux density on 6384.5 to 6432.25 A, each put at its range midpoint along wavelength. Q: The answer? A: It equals 0.110 mag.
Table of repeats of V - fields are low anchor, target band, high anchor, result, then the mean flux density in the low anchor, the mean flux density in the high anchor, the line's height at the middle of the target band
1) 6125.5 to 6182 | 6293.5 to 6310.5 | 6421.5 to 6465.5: -0.026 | 20.6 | 19.6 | 20.1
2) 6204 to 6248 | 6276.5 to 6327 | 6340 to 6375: -0.036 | 19.6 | 19.5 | 19.6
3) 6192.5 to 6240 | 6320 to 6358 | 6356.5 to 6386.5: 0.009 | 20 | 20.3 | 20.2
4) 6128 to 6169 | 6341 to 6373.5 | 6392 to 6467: 0.056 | 20.7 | 20.4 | 20.5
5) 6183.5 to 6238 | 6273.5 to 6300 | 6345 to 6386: -0.024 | 19.8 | 19.8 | 19.8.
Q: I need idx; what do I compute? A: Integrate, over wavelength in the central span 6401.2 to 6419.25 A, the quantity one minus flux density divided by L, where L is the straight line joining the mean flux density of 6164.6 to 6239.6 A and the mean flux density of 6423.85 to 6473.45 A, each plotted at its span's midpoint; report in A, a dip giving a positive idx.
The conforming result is -1.90 A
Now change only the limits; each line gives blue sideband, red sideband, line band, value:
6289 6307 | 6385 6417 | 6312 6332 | 0.61 A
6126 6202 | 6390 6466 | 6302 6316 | 0.44 A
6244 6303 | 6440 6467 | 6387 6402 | -1.35 A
